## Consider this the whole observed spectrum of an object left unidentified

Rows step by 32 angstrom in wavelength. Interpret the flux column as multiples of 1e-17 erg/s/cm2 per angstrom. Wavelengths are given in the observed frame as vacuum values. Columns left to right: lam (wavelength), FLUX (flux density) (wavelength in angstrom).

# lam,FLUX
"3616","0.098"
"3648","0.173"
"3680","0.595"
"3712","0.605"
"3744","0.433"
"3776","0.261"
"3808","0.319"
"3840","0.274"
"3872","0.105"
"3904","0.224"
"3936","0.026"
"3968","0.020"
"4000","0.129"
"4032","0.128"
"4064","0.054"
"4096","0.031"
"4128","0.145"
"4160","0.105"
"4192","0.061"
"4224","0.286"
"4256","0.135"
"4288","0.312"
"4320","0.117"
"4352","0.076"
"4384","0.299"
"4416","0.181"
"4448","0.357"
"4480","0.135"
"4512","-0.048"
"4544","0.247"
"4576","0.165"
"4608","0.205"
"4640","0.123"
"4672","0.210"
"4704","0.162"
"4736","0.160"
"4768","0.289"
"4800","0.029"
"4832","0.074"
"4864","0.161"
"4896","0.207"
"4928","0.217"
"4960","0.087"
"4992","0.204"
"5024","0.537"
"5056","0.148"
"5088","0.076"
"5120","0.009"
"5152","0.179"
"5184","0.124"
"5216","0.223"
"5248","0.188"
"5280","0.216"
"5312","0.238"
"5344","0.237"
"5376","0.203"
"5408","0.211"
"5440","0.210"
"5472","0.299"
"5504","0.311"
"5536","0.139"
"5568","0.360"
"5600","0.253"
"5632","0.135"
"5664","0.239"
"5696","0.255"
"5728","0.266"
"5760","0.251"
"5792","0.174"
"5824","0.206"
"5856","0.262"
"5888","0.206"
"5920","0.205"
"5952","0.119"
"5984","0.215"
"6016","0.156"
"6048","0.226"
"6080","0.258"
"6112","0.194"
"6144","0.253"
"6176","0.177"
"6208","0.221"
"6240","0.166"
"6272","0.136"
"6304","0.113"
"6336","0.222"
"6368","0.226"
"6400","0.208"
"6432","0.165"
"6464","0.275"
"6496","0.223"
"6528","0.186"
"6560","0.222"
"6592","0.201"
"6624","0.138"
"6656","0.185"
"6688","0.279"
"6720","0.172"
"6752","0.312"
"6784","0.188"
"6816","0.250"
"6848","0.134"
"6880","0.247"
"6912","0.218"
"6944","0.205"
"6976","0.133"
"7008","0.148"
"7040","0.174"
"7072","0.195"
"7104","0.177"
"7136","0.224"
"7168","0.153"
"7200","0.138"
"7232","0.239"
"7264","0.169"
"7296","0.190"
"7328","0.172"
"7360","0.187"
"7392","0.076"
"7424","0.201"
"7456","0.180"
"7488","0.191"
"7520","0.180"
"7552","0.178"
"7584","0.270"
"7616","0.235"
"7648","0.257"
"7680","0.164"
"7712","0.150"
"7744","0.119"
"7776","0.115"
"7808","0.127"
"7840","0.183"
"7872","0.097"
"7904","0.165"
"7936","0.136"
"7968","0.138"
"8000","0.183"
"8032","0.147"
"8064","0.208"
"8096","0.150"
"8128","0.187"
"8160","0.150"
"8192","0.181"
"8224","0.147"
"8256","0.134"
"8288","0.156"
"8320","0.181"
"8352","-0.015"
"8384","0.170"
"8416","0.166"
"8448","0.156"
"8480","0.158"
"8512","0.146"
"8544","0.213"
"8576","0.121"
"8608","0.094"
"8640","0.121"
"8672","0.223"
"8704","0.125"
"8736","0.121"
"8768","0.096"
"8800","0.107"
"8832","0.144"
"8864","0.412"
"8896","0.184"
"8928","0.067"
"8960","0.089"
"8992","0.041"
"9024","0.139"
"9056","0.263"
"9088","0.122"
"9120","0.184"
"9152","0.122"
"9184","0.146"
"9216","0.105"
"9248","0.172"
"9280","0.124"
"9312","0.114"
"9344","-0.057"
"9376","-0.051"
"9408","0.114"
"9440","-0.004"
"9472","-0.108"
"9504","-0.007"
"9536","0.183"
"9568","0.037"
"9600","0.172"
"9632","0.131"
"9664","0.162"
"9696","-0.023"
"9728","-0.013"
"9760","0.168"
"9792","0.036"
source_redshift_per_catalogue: 0.35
